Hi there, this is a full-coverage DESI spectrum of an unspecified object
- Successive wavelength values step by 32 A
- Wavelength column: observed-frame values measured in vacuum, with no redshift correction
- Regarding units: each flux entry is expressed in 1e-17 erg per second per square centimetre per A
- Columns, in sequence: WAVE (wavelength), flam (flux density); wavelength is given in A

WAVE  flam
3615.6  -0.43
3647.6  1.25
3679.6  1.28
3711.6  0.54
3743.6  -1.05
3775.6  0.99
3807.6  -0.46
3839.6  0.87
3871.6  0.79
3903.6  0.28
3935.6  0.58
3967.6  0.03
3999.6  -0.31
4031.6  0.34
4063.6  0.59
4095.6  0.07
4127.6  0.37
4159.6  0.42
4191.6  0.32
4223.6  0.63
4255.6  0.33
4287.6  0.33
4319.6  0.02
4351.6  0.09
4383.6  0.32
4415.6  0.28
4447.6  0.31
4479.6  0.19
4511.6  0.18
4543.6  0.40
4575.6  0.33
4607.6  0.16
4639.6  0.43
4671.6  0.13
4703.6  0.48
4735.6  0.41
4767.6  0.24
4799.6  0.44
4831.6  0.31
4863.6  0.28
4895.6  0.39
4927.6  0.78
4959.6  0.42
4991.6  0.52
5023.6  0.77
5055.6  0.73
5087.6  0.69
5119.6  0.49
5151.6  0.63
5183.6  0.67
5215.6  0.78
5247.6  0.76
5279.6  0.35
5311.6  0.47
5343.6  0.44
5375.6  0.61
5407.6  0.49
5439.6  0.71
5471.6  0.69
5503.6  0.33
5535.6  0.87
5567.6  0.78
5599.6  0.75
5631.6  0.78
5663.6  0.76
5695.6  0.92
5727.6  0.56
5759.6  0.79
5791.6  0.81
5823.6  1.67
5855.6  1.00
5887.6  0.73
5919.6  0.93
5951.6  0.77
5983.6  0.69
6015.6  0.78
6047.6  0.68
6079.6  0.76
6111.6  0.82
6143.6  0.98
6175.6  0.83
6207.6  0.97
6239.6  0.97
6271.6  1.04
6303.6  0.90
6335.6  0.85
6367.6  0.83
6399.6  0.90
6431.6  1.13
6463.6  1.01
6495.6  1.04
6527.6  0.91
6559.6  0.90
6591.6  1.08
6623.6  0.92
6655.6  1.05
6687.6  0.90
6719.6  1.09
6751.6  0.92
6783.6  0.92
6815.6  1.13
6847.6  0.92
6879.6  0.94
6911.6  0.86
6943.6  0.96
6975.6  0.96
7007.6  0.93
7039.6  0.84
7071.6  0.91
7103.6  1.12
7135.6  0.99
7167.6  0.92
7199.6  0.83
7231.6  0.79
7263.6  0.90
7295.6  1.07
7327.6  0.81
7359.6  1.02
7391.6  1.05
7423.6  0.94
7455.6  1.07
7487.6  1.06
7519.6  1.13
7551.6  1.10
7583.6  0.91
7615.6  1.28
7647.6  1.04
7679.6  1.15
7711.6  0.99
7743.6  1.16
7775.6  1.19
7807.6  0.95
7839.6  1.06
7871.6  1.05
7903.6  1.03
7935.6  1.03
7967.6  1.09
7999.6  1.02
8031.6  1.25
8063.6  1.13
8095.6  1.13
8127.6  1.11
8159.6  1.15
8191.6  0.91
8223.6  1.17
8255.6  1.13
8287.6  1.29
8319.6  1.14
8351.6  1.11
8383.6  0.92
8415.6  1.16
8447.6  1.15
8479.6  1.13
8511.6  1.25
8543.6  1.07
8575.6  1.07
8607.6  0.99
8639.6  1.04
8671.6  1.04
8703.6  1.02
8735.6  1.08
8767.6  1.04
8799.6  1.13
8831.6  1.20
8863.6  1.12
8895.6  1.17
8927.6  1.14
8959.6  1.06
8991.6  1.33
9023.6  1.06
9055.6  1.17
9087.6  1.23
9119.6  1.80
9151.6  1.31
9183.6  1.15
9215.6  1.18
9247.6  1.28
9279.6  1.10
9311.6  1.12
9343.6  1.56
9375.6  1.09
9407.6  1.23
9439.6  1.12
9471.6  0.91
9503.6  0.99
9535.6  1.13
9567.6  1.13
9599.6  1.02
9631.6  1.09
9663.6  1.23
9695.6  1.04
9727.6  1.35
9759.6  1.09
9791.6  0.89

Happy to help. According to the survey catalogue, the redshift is 0.39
